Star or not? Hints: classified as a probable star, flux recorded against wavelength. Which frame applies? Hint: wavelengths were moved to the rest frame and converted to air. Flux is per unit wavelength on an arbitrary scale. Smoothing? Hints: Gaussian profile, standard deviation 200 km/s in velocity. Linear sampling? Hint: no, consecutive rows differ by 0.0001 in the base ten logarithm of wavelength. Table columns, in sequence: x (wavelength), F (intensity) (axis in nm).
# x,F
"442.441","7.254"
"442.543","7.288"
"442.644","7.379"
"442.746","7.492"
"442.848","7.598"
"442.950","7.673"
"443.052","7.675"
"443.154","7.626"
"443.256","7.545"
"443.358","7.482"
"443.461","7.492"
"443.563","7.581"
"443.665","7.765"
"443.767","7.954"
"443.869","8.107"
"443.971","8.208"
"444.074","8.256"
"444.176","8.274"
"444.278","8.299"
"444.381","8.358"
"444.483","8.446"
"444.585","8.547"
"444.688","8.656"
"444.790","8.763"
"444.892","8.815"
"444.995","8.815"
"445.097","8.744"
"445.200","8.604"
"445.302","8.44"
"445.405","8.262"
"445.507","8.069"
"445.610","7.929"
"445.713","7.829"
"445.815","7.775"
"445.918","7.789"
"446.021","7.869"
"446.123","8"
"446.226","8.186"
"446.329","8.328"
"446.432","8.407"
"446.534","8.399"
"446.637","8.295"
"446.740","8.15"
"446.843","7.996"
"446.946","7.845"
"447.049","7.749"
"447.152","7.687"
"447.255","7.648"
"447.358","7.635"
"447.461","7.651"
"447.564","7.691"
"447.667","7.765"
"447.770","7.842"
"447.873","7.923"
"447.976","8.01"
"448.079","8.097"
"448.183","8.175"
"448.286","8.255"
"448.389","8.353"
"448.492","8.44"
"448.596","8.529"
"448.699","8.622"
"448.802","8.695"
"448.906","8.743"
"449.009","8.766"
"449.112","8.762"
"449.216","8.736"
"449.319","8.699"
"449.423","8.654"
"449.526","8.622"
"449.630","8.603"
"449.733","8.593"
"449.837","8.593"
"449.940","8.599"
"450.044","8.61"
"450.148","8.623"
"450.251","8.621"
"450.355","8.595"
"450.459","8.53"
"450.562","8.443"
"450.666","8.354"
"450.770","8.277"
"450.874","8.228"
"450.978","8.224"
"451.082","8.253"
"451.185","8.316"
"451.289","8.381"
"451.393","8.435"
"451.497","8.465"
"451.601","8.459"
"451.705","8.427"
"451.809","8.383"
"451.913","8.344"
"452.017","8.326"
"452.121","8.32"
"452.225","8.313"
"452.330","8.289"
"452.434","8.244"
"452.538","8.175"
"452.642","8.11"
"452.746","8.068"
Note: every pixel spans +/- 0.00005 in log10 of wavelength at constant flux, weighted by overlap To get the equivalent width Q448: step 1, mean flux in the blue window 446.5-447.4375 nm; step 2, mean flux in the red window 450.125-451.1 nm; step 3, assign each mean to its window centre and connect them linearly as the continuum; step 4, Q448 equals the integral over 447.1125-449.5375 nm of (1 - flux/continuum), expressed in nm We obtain -0.044 nm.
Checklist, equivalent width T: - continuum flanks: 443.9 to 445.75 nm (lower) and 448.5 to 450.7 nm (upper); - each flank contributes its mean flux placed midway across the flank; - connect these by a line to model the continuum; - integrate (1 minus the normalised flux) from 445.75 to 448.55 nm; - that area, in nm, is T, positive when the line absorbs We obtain 0.17 nm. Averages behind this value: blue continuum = 8.41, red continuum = 8.62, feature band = 8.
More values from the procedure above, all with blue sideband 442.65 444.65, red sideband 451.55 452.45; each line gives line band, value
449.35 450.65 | -0.055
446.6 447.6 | 0.032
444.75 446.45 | -0.055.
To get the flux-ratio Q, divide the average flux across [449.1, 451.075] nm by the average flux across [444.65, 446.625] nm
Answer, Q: 1.03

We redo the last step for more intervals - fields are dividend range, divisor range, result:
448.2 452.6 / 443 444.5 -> 1.07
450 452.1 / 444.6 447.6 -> 1.03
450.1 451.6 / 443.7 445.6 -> 1.00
